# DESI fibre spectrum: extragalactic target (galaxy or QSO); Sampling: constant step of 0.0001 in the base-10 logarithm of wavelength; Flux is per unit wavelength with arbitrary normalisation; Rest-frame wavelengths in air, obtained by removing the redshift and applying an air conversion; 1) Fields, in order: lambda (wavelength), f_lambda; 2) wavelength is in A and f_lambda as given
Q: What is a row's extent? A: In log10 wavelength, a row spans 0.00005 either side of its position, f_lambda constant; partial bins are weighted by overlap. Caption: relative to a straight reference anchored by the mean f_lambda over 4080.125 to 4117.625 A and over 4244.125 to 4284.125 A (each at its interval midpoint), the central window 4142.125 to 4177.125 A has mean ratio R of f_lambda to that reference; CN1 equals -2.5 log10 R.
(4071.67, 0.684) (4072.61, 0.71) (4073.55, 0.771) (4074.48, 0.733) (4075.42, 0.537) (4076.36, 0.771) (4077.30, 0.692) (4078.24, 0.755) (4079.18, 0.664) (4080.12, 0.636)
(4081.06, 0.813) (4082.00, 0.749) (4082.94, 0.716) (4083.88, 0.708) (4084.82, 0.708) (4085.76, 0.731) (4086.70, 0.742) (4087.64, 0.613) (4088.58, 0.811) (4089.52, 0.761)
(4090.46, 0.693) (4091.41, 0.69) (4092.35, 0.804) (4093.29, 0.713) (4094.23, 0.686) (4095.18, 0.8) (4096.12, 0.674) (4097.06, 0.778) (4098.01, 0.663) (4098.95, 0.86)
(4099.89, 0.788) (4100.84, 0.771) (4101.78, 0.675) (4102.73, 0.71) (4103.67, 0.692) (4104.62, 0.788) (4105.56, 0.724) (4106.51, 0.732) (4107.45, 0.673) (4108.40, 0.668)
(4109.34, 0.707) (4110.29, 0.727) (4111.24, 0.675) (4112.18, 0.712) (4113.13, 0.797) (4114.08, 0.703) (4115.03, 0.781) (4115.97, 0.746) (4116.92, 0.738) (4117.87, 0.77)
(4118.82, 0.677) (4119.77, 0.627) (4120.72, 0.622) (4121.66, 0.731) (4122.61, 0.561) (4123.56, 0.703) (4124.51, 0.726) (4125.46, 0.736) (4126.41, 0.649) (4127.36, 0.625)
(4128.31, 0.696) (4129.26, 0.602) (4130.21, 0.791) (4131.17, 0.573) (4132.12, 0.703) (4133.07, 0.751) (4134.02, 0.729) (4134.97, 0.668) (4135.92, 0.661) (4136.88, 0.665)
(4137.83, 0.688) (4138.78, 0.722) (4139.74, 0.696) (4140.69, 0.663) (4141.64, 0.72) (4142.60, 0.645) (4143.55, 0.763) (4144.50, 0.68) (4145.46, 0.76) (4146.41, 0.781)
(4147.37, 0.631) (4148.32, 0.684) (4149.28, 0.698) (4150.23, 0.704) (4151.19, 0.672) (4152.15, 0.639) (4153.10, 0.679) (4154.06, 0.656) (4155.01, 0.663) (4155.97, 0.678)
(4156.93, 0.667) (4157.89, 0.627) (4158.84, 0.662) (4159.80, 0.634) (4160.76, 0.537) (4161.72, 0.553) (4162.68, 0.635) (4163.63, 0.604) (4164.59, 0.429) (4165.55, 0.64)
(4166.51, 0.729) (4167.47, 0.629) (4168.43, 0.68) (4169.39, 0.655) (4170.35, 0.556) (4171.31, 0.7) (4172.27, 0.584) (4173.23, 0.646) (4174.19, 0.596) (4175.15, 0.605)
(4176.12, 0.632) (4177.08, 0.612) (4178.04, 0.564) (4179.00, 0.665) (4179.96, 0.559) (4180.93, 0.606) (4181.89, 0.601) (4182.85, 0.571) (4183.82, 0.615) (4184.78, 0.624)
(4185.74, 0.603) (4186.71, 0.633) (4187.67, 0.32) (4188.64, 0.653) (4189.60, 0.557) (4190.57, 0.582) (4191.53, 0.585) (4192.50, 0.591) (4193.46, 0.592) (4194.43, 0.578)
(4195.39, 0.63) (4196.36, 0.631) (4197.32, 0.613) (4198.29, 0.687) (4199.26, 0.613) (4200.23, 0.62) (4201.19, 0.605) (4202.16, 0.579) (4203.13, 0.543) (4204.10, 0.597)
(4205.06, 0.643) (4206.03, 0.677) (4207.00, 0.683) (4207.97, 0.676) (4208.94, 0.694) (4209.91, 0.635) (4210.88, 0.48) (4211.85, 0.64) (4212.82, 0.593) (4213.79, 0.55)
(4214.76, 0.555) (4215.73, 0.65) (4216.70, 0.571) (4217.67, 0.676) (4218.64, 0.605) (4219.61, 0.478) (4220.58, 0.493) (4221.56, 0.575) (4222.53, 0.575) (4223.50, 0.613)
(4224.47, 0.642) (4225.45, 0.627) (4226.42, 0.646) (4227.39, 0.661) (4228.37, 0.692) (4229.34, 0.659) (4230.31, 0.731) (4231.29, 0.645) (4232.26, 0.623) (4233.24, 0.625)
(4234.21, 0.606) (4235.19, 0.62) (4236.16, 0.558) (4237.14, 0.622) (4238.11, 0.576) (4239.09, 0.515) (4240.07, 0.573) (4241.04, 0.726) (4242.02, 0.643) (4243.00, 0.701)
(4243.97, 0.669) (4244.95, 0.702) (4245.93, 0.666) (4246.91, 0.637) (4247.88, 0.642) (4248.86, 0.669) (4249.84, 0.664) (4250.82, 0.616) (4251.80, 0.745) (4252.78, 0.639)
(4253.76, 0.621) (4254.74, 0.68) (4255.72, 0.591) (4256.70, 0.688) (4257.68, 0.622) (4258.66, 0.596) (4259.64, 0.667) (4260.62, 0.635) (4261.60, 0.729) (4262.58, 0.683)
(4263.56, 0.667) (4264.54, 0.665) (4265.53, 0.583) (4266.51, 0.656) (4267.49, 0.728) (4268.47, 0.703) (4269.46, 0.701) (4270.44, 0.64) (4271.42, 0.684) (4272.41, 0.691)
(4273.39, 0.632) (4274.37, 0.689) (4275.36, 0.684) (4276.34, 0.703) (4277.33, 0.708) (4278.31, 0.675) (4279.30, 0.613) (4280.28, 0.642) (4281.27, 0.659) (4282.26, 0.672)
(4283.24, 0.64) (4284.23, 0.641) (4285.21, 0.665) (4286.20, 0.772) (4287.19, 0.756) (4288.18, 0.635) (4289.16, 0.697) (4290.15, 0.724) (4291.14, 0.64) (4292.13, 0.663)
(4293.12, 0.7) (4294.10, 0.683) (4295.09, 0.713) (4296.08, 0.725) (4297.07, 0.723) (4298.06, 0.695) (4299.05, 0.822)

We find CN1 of 0.093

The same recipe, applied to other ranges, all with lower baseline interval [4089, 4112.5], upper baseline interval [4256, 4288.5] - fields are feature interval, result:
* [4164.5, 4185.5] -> 0.141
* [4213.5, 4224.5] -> 0.184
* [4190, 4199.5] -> 0.144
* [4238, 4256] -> 0.050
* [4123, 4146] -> 0.036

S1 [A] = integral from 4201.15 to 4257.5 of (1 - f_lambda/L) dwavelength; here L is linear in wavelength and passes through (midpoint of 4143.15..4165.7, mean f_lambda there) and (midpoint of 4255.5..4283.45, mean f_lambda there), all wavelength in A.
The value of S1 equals 2.9 A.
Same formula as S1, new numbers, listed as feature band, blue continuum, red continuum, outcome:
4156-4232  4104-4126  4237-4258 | 6.9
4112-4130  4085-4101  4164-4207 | 0.1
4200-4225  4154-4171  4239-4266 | 1.5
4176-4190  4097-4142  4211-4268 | 1.7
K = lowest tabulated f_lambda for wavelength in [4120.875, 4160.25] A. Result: 0.561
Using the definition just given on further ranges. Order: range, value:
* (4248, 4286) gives 0.583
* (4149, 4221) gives 0.32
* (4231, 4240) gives 0.515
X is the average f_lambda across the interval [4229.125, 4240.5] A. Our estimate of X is 0.612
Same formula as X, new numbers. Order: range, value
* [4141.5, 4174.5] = 0.651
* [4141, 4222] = 0.621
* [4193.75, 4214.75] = 0.616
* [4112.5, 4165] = 0.677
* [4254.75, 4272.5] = 0.663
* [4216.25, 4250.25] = 0.627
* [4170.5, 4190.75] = 0.596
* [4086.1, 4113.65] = 0.729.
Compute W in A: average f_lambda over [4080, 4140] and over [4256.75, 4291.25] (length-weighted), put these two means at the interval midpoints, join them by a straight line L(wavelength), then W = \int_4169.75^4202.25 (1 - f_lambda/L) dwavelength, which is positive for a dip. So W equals 4.3 A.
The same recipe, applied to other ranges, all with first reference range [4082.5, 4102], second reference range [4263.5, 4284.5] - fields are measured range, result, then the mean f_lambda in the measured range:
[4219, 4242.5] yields 2.4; 0.613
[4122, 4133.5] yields 0.7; 0.676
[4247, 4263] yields 0.5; 0.655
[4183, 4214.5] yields 4.1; 0.603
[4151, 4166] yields 1.8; 0.623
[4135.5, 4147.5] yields 0.3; 0.7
